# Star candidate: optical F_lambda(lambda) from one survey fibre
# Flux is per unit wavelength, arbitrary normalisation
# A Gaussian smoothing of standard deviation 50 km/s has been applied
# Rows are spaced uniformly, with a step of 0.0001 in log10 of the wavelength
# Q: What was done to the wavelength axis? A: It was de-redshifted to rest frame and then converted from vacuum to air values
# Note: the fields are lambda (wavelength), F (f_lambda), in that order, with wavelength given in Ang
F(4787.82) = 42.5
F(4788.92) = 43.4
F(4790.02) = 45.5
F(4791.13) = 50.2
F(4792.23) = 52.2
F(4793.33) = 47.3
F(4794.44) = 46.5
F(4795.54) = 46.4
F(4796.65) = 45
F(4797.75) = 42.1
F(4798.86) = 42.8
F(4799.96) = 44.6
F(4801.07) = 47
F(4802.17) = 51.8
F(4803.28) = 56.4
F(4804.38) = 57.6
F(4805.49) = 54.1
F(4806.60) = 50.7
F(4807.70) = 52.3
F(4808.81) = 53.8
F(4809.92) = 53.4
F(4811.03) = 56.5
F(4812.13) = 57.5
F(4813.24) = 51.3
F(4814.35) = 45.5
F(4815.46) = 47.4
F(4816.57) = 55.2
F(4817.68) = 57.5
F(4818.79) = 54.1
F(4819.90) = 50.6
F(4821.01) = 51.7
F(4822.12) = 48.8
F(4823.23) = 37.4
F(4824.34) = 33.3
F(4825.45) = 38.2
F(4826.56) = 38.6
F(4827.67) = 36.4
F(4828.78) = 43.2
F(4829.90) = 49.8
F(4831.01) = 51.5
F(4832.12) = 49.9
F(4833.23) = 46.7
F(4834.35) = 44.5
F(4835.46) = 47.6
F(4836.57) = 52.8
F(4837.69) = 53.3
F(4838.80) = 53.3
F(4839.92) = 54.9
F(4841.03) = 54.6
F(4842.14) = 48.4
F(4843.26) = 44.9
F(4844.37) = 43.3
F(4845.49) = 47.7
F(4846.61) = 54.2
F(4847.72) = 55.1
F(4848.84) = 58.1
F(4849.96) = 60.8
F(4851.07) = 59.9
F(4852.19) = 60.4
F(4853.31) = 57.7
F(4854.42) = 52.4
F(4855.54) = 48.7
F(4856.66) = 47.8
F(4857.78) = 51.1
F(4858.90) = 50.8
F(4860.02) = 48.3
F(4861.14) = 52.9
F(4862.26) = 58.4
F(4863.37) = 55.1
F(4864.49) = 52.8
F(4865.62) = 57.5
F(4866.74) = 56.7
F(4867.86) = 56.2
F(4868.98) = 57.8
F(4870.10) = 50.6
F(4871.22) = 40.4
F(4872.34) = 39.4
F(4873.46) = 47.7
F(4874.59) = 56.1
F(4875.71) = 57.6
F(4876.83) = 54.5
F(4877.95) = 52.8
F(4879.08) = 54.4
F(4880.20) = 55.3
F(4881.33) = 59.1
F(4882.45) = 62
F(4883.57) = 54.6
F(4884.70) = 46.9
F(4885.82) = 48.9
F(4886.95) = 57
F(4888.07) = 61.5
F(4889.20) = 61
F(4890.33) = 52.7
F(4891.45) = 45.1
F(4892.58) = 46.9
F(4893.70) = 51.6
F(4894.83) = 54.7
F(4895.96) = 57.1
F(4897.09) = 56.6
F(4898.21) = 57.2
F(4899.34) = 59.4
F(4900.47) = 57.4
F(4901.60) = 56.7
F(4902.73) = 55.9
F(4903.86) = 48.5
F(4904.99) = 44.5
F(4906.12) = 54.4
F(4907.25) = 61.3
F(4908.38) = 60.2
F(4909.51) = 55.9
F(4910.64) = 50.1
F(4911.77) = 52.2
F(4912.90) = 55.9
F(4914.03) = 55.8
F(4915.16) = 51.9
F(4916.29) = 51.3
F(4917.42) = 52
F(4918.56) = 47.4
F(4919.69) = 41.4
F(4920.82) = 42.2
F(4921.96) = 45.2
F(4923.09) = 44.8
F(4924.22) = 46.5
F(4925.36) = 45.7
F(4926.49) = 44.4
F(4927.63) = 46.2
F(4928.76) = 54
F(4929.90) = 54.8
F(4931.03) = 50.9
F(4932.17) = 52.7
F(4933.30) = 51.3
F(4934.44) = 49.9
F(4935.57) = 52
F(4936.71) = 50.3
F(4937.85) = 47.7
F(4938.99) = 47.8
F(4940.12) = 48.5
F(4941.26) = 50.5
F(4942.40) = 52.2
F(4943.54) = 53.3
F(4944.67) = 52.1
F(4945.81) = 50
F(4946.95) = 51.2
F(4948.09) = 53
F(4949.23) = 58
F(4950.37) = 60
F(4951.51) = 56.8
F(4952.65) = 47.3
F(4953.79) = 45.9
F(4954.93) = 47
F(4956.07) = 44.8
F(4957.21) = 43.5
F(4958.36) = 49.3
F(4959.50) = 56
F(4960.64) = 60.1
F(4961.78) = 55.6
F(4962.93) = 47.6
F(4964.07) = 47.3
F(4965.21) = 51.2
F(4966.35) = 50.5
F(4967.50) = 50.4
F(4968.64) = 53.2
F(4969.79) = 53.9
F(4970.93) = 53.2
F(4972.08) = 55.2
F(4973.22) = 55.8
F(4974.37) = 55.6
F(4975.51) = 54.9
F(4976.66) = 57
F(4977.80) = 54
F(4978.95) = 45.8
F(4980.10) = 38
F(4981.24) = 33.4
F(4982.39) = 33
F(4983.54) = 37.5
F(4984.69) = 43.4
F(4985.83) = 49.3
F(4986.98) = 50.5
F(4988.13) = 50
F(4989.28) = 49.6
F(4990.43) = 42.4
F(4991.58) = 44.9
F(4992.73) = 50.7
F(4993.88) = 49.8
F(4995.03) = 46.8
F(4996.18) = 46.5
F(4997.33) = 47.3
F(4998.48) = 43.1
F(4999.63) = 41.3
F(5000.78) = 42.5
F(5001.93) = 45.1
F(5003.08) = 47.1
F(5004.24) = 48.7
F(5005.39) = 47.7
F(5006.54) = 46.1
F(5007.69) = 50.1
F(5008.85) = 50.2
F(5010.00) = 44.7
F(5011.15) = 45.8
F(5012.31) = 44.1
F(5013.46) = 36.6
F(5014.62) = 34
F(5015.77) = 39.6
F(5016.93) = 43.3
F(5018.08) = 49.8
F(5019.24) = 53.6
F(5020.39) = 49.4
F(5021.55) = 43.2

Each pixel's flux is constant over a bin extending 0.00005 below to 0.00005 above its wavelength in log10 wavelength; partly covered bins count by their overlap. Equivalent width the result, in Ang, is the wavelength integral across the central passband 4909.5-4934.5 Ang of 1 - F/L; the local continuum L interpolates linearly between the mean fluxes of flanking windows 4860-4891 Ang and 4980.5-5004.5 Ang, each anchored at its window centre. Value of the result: 0.4 Ang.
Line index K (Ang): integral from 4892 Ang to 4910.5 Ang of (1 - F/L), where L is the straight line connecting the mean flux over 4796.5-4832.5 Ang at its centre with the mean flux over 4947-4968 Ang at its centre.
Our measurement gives -1.65 Ang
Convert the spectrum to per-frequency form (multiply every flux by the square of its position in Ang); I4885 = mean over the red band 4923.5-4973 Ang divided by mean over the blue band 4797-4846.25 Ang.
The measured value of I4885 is 1.10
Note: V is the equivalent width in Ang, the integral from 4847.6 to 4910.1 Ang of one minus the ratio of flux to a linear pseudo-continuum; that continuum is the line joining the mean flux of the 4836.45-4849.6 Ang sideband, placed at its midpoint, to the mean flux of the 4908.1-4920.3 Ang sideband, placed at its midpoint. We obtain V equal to -2.8 Ang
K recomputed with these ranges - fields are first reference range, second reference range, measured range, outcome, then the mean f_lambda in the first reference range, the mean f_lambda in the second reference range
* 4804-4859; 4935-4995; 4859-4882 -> -1.33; 50.5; 49.8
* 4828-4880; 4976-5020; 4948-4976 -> -3.10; 52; 45.4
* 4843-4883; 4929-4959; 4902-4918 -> -0.52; 53.4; 50.8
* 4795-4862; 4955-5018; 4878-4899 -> -2.37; 50.1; 47.4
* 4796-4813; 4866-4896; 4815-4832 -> 1.73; 51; 53.2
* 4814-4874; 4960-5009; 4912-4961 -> -1.30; 50.2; 48.3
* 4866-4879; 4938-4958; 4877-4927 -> -1.16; 52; 50.6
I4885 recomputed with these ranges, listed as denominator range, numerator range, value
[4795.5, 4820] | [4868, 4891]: 1.08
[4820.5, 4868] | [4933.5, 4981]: 1.07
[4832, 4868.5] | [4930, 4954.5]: 1.02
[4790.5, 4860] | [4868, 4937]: 1.08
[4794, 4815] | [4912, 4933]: 1.03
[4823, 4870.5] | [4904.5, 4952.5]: 1.04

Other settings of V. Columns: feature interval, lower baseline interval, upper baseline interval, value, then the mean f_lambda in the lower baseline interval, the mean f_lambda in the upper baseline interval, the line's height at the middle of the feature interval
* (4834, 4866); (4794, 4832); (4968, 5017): -3.0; 48.5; 46.6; 48.1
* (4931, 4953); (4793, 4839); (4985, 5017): -2.5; 48.6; 45.7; 46.6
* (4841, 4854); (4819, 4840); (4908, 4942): -1.8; 46.4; 49.9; 47.1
